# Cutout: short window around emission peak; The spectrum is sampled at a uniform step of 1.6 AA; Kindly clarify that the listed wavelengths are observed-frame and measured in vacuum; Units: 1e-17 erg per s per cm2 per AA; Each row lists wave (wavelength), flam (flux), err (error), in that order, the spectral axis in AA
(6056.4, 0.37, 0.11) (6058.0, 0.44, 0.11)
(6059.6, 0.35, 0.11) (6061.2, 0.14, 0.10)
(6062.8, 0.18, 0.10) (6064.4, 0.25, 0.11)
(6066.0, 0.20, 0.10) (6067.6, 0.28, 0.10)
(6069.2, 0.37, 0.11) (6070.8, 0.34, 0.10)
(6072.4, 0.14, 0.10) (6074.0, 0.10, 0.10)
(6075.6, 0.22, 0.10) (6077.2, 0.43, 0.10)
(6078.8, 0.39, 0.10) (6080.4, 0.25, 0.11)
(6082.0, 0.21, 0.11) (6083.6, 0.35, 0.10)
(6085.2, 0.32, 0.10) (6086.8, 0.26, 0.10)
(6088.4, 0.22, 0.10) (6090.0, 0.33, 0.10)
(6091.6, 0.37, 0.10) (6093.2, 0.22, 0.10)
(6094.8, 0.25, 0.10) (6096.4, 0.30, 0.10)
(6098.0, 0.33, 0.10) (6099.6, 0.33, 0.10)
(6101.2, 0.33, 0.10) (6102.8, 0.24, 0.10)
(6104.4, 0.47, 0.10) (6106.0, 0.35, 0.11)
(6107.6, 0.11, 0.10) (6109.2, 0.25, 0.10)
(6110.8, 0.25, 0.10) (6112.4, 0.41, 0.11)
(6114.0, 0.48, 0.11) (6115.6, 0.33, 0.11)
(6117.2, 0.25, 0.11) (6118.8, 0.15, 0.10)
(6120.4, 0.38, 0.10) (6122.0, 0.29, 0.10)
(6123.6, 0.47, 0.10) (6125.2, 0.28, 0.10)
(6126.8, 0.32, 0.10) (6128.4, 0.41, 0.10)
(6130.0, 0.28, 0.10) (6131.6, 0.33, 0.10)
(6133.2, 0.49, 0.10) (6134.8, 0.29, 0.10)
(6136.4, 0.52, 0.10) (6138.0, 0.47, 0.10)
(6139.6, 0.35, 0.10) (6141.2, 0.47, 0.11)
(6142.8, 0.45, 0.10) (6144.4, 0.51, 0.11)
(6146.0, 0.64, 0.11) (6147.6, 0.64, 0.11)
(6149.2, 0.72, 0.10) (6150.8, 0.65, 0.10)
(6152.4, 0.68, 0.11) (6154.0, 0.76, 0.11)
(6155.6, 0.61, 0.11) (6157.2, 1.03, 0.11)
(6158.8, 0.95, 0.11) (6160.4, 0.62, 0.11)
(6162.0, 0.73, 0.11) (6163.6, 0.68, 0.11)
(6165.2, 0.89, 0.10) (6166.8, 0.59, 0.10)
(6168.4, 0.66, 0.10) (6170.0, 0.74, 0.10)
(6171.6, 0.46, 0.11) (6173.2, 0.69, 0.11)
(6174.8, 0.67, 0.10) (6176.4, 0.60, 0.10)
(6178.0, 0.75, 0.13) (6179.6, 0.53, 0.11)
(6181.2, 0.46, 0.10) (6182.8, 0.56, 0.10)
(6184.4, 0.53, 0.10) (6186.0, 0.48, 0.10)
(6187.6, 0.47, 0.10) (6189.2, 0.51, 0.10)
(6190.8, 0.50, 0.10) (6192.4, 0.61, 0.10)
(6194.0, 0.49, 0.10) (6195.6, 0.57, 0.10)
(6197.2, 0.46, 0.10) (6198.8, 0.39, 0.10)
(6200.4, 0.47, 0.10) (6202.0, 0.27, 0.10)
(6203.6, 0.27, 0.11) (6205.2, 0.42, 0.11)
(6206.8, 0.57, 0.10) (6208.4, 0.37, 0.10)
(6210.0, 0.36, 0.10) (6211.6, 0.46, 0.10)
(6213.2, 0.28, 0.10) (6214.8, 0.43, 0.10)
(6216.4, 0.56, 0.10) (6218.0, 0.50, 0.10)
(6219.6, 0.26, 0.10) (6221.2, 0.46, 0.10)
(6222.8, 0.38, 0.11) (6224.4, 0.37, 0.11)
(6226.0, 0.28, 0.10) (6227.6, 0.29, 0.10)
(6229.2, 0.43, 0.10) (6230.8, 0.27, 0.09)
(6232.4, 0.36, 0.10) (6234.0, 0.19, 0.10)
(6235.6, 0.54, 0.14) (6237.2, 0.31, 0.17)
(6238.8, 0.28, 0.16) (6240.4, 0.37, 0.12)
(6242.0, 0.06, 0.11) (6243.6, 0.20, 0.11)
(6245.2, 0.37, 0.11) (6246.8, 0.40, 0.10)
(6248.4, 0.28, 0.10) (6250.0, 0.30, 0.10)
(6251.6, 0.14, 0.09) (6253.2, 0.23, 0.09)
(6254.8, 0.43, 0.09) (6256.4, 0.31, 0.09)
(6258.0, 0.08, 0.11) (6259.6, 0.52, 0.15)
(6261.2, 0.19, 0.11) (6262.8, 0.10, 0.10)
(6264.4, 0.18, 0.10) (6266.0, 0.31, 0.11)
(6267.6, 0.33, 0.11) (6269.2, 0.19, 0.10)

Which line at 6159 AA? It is C IV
